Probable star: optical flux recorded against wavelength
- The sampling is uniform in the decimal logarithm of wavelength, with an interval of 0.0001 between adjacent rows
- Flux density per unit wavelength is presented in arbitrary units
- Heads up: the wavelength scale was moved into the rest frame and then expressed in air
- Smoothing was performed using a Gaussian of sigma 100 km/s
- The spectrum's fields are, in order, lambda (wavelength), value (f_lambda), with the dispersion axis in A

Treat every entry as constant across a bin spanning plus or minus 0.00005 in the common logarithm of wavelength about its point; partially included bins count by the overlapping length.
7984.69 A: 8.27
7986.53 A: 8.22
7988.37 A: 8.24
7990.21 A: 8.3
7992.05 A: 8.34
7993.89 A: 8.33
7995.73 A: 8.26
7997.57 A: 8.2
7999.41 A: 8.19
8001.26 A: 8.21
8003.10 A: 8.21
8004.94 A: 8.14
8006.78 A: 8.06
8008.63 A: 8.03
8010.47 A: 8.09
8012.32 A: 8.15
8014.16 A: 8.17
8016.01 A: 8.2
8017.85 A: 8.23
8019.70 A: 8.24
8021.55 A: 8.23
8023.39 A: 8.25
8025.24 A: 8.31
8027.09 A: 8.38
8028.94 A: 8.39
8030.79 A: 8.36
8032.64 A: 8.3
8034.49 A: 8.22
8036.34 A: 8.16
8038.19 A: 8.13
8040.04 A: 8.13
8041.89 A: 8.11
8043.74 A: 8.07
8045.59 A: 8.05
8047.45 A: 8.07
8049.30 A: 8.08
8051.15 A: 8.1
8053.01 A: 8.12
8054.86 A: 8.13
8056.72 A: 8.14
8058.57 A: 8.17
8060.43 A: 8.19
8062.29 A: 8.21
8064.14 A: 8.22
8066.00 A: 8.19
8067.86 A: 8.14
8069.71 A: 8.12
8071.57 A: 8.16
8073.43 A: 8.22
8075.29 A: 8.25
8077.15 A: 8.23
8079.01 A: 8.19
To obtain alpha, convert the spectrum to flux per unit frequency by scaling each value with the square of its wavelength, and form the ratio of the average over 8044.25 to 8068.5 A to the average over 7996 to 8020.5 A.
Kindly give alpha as 1.01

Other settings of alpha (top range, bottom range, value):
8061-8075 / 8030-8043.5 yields 1.01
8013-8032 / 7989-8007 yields 1.01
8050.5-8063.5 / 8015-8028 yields 1.00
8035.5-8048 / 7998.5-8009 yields 1.00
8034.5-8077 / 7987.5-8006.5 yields 1.00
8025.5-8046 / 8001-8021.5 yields 1.01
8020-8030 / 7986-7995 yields 1.01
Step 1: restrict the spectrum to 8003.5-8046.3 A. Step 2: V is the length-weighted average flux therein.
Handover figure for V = 8.19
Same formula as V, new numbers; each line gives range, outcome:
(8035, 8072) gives 8.14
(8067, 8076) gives 8.18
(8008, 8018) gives 8.15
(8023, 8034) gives 8.33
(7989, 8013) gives 8.19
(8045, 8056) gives 8.09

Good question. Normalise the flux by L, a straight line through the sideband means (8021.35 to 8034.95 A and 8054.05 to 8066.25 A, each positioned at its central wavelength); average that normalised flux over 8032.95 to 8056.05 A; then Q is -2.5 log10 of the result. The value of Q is 0.02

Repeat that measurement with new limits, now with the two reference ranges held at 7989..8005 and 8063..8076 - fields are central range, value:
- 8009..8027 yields 0.00 mag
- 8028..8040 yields 0.00 mag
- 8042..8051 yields 0.02 mag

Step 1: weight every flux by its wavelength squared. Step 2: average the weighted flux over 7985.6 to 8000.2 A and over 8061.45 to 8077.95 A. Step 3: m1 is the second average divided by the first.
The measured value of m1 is 1.01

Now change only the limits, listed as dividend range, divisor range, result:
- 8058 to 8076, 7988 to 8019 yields 1.01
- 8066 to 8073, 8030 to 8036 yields 0.99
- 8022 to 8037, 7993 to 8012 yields 1.02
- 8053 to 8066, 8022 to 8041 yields 1.00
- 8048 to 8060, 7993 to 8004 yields 1.00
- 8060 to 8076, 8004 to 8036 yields 1.01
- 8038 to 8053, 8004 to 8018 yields 1.00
